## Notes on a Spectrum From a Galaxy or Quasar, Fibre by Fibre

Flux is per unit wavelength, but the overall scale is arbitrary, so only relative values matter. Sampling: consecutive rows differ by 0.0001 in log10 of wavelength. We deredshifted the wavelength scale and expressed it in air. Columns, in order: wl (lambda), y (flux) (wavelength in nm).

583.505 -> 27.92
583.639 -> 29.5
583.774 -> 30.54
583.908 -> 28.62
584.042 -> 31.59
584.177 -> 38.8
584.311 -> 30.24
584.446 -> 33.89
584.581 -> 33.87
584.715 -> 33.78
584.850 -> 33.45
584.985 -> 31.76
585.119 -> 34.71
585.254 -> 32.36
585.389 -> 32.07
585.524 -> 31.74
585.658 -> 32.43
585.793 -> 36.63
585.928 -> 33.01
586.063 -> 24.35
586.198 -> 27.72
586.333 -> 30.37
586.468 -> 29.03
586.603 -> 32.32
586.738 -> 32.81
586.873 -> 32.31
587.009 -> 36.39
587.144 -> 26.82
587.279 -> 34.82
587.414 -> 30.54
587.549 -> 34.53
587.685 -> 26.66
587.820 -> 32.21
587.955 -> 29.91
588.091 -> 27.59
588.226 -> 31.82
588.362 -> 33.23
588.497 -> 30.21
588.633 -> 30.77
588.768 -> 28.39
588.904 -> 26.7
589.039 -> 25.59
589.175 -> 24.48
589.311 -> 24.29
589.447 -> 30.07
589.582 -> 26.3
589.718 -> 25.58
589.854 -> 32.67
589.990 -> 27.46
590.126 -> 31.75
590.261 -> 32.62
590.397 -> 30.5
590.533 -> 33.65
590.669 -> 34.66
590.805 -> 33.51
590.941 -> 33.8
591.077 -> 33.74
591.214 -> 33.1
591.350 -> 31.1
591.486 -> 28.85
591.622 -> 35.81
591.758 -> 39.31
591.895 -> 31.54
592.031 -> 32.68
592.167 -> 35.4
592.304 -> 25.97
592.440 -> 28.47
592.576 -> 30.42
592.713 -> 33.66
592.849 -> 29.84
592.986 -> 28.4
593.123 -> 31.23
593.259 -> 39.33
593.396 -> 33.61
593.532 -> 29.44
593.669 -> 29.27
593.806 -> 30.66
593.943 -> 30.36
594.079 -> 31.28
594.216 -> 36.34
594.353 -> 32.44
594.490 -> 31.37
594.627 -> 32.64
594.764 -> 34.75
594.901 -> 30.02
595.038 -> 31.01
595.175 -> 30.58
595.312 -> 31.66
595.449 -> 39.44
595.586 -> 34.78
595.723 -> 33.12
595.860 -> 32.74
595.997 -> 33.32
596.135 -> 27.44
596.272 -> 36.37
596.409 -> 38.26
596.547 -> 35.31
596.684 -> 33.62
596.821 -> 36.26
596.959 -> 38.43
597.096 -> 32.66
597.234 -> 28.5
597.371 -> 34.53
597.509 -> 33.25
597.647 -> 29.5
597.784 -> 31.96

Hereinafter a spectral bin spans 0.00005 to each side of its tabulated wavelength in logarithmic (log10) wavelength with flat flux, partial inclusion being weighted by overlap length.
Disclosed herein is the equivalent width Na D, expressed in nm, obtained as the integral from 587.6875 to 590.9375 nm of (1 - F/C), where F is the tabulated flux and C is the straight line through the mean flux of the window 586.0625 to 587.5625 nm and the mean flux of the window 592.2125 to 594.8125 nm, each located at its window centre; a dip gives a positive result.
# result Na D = 0.16 nm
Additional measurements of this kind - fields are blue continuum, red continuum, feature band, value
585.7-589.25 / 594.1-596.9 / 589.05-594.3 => 0.12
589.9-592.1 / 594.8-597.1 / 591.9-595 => 0.15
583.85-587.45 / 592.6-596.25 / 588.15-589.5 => 0.15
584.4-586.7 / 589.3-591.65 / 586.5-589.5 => 0.14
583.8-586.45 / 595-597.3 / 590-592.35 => 0.02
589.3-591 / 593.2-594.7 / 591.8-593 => 0.03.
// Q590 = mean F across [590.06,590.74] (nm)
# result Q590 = 32.7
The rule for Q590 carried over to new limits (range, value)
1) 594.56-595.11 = 32.1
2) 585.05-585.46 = 33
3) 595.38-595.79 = 35.8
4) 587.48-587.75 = 30.6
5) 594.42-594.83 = 32.9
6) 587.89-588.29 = 29.7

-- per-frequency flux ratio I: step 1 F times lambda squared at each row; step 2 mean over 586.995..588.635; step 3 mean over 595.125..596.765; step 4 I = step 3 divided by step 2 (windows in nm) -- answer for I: 1.1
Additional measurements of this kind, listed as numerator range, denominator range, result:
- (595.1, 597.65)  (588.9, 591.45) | 1.14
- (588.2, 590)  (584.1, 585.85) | 0.86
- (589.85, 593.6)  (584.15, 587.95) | 1.03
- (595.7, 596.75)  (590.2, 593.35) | 1.06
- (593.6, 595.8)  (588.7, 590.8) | 1.13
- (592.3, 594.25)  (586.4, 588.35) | 1.02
